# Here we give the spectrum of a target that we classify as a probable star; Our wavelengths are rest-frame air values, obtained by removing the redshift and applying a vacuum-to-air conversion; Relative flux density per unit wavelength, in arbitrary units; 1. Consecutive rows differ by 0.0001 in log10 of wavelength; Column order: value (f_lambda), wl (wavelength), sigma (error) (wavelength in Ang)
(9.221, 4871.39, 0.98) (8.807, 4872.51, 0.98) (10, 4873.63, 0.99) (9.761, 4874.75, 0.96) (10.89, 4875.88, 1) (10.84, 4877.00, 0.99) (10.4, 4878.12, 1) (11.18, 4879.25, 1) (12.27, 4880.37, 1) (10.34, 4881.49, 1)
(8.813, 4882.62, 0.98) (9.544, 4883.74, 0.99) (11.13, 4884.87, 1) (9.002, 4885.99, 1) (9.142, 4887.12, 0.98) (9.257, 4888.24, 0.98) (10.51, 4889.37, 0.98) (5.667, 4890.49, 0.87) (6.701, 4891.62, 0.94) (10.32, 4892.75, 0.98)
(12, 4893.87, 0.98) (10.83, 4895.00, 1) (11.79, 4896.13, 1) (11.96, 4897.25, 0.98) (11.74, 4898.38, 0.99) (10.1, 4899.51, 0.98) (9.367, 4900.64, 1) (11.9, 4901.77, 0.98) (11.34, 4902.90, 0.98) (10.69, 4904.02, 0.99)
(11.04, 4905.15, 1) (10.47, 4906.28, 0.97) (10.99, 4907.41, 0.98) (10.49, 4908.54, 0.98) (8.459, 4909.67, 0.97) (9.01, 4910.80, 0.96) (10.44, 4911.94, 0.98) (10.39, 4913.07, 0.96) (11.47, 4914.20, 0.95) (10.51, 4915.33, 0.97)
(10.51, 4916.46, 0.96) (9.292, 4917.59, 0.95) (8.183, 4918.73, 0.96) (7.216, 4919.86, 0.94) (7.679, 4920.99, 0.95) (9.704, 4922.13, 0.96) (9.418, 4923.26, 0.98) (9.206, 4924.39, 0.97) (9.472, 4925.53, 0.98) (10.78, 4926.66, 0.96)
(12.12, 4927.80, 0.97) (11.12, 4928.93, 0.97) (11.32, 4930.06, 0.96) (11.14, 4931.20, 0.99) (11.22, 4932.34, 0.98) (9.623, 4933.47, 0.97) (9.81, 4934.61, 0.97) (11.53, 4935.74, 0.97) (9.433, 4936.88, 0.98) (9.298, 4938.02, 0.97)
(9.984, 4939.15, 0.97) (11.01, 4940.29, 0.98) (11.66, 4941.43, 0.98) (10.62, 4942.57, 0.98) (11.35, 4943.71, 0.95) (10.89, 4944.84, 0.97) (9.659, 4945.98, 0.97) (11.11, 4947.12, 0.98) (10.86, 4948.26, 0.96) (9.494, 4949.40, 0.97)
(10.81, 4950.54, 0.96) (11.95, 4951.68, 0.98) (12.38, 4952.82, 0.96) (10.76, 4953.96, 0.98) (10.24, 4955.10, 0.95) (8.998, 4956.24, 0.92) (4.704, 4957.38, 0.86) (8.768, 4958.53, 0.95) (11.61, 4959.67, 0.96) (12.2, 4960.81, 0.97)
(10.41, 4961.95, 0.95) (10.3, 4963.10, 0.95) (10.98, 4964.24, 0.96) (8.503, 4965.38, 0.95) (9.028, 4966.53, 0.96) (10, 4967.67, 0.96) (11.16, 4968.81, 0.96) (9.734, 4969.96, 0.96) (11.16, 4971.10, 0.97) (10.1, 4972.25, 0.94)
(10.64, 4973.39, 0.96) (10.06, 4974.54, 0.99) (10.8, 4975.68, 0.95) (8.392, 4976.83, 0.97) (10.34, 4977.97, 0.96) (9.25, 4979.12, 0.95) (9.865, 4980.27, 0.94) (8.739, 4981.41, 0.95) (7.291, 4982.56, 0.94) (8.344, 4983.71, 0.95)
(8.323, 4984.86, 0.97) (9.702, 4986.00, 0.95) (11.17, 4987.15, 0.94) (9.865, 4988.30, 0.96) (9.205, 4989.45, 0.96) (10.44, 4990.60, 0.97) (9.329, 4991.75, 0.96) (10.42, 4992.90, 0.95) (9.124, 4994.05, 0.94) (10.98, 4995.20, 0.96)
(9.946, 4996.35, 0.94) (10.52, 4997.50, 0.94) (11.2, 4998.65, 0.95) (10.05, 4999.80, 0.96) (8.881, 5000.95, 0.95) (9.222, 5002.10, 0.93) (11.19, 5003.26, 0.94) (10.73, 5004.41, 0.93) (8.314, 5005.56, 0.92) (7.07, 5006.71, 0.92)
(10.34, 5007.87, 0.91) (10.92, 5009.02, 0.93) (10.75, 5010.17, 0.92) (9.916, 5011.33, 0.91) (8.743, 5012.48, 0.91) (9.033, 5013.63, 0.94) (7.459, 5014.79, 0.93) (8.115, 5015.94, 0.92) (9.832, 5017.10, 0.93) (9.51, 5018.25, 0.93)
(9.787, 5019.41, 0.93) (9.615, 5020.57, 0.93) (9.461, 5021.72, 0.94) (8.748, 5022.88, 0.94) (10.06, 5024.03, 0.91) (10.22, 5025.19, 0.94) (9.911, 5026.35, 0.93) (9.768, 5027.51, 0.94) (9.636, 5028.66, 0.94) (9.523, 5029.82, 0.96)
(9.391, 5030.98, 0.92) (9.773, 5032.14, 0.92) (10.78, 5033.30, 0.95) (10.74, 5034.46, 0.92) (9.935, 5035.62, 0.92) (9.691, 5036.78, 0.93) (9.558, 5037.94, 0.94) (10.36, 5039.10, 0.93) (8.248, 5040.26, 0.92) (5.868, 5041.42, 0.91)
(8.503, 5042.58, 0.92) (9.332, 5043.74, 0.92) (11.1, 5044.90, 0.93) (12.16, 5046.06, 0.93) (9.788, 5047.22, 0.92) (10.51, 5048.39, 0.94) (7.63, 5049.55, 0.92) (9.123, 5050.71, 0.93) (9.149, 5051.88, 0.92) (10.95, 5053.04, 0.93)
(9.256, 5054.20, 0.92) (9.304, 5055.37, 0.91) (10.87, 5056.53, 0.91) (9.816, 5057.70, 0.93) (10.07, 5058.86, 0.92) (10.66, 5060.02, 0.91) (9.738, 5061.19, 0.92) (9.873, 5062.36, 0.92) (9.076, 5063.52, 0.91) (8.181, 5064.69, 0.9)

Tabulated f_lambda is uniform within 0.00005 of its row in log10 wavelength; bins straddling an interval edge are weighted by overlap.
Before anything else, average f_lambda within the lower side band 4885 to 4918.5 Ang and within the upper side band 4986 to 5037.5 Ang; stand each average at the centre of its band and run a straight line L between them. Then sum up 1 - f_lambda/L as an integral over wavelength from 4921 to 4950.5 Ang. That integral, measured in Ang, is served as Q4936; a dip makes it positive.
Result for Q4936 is -1.1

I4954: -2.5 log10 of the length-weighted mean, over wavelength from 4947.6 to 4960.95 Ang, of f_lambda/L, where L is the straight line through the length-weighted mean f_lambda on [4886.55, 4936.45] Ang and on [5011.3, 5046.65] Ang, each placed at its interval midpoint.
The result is -0.03 mag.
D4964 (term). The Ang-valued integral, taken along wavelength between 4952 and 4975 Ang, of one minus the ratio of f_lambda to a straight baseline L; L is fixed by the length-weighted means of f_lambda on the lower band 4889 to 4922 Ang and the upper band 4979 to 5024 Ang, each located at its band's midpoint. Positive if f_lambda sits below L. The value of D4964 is -0.9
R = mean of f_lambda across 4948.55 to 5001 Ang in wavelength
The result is 9.93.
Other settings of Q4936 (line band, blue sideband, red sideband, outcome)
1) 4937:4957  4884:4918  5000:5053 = -1.2 Ang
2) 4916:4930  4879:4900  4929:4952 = 1.1 Ang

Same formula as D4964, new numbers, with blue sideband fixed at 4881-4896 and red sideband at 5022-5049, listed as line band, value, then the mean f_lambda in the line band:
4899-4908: -1.1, 10.7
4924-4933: -1.2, 10.8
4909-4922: 0.2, 9.39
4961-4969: -0.4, 10.1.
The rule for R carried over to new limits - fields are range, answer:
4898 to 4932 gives 10.2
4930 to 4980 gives 10.3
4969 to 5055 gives 9.65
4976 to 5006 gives 9.66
